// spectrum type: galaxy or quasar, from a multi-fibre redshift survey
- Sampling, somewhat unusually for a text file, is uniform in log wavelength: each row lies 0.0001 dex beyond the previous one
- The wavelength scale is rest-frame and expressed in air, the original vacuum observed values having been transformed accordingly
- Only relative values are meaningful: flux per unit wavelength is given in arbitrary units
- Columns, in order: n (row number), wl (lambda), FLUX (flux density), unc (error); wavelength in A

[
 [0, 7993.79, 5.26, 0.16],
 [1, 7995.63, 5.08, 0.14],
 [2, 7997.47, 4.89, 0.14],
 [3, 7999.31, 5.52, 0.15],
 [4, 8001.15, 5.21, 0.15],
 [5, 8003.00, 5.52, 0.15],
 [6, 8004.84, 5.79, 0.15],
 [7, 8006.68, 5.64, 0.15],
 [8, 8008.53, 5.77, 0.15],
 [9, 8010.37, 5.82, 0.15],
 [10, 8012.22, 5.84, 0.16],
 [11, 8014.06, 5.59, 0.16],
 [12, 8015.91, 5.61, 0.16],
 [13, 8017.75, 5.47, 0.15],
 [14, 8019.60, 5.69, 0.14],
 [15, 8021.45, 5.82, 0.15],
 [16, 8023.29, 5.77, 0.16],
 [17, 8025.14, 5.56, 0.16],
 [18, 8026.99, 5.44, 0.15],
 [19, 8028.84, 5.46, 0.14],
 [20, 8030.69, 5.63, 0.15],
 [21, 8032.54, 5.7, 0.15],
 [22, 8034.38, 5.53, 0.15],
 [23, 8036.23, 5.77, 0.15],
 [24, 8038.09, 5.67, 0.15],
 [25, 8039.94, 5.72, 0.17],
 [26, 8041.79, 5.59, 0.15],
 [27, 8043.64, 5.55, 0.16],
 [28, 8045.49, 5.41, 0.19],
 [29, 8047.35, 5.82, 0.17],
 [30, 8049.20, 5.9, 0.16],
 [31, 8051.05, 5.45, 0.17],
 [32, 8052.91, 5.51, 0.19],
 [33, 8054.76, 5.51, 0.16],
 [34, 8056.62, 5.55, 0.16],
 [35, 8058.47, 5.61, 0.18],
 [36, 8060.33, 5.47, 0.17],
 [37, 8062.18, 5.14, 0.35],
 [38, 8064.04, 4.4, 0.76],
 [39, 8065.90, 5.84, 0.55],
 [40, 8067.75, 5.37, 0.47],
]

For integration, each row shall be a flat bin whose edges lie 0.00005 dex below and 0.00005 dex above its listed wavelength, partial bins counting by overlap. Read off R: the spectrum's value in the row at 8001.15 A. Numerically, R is 5.21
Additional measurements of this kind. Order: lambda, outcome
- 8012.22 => 5.84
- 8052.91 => 5.51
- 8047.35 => 5.82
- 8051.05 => 5.45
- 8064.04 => 4.4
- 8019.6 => 5.69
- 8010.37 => 5.82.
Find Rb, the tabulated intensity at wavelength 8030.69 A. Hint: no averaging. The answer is 5.63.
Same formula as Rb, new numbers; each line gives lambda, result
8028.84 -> 5.46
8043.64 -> 5.55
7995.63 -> 5.08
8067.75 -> 5.37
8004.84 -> 5.79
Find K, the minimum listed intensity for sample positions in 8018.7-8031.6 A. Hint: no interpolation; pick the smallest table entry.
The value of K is 5.44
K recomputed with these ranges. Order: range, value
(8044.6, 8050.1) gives 5.41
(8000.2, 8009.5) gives 5.21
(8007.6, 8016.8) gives 5.59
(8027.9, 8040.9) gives 5.46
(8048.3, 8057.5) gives 5.45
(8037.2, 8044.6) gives 5.55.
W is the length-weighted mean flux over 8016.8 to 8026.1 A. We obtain 5.66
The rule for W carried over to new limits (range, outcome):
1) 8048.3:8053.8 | 5.62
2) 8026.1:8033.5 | 5.56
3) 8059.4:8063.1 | 5.31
